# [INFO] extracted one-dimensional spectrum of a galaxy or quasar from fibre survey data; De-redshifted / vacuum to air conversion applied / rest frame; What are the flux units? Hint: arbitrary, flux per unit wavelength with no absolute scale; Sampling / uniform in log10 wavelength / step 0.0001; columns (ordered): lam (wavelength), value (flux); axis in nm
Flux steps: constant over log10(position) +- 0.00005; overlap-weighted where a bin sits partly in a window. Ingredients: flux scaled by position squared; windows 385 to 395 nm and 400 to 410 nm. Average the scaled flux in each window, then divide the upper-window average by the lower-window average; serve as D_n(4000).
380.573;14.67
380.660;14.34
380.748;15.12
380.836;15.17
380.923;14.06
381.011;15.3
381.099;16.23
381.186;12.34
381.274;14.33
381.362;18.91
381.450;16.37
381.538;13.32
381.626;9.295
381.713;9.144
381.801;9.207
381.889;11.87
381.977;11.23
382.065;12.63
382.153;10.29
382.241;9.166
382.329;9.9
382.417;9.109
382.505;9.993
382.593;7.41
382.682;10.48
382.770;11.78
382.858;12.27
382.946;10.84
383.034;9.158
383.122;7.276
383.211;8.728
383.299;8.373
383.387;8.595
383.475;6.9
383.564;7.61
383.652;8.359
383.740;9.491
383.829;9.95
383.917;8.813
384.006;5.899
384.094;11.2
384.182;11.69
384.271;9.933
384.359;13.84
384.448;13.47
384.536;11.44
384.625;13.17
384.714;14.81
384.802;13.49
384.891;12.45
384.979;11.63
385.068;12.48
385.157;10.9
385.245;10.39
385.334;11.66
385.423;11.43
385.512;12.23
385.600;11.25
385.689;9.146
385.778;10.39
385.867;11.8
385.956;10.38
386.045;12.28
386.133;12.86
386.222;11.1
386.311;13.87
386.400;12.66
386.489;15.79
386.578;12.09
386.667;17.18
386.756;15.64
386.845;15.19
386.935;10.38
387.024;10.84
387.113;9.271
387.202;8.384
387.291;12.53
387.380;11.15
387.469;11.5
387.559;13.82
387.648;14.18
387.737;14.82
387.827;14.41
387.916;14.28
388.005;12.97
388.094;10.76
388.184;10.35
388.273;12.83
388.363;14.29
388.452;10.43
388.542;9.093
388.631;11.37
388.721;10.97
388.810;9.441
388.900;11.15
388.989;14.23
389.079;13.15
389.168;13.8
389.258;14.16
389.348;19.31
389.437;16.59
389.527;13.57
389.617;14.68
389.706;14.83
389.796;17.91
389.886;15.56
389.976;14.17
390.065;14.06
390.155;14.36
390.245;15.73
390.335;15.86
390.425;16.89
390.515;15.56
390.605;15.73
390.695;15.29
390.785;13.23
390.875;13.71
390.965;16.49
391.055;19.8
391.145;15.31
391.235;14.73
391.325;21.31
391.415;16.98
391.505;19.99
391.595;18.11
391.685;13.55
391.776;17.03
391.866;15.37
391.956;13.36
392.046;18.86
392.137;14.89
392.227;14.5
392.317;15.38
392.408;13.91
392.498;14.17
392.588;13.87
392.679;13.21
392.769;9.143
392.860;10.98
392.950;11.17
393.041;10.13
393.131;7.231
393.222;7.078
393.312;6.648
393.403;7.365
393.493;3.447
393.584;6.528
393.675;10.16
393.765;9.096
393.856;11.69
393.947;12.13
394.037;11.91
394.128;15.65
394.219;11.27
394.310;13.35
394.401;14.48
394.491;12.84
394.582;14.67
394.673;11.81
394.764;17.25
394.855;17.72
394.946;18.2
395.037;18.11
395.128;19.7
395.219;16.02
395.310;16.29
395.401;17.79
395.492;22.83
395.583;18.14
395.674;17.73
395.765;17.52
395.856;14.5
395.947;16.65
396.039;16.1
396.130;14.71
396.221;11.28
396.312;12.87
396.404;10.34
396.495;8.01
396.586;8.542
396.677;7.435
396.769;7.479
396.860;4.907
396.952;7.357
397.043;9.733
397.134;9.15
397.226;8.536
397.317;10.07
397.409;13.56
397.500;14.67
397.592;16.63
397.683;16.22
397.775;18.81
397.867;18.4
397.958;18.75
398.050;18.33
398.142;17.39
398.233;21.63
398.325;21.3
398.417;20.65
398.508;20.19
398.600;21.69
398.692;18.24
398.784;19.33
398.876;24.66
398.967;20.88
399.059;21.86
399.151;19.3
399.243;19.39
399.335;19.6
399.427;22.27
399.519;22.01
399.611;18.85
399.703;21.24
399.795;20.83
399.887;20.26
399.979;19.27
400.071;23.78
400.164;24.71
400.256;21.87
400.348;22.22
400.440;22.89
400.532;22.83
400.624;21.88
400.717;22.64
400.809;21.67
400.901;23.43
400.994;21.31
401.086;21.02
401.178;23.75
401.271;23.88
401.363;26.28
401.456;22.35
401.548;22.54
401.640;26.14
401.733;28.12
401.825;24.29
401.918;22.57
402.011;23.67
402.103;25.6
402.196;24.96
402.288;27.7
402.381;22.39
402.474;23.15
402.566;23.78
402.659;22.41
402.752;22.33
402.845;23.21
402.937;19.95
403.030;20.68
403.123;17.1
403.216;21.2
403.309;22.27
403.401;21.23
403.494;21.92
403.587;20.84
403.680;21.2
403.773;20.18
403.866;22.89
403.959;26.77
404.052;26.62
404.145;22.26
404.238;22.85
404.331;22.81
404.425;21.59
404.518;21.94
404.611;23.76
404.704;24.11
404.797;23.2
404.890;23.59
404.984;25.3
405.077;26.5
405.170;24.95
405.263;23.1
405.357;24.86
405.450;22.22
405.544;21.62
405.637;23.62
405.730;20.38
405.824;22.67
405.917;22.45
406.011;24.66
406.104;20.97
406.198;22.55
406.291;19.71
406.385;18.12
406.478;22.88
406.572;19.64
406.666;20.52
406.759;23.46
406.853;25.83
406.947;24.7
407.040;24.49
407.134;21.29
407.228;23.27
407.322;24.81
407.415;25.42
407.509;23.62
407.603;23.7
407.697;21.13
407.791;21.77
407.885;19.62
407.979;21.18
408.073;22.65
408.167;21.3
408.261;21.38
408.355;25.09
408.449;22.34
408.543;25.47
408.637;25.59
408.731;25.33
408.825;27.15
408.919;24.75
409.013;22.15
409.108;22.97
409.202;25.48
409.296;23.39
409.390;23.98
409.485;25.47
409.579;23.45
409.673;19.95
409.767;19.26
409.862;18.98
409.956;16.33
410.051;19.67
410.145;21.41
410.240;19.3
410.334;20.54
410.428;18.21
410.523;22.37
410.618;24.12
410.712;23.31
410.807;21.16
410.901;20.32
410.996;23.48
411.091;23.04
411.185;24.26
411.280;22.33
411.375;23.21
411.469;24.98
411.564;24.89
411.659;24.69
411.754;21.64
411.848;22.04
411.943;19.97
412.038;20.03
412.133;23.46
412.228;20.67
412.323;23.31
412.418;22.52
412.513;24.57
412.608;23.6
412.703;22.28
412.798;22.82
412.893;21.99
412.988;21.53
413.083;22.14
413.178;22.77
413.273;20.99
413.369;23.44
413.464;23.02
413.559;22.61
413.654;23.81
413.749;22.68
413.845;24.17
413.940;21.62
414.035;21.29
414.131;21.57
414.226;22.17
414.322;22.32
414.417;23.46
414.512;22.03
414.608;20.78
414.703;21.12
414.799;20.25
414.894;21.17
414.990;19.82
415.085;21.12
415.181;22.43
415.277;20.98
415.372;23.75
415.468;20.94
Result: 1.87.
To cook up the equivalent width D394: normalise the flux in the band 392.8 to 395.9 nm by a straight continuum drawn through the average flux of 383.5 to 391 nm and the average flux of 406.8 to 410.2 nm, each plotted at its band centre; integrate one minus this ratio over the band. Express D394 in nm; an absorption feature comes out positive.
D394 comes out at 0.561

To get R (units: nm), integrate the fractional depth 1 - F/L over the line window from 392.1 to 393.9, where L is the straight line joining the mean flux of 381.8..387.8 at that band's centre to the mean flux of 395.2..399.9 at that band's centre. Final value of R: 0.492 nm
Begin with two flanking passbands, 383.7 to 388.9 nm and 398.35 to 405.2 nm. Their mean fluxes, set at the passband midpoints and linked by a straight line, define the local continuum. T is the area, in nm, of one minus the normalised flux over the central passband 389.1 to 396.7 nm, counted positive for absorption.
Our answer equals 0.937 nm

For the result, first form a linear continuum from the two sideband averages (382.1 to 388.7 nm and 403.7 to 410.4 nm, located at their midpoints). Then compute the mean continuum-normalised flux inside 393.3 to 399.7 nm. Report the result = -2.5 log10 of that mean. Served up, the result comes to 0.14 mag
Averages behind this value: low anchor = 11.3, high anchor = 22.8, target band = 15.1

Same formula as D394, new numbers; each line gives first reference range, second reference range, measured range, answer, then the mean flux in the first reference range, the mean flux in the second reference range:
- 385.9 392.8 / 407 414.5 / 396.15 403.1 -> -0.41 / 14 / 22.6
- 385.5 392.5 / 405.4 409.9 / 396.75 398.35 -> 0.35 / 13.9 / 22.8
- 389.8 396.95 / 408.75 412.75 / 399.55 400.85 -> -0.35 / 13.8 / 22.4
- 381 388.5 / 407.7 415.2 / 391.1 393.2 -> 0.02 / 11.6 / 22.3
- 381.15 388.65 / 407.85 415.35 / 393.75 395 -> 0.12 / 11.5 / 22.3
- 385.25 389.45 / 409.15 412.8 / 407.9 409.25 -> -0.16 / 12.4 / 22.2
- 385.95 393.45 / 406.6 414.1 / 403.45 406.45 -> -0.38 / 13.6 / 22.6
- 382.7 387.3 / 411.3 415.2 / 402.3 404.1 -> -0.38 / 11.2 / 22.3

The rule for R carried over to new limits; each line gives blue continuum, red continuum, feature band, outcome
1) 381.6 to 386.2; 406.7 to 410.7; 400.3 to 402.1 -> -0.41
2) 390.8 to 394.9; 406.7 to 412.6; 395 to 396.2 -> -0.20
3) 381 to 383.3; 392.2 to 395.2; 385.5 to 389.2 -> -0.16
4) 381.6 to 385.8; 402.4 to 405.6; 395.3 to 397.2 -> 0.55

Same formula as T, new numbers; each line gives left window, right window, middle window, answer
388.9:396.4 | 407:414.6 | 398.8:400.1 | -0.26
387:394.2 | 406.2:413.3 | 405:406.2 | -0.16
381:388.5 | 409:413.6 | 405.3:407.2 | -0.20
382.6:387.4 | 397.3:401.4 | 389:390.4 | -0.09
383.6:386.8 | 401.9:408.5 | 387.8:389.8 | 0.10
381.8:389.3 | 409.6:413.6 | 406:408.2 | -0.24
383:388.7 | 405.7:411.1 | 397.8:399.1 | -0.19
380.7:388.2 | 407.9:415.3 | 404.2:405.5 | -0.26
